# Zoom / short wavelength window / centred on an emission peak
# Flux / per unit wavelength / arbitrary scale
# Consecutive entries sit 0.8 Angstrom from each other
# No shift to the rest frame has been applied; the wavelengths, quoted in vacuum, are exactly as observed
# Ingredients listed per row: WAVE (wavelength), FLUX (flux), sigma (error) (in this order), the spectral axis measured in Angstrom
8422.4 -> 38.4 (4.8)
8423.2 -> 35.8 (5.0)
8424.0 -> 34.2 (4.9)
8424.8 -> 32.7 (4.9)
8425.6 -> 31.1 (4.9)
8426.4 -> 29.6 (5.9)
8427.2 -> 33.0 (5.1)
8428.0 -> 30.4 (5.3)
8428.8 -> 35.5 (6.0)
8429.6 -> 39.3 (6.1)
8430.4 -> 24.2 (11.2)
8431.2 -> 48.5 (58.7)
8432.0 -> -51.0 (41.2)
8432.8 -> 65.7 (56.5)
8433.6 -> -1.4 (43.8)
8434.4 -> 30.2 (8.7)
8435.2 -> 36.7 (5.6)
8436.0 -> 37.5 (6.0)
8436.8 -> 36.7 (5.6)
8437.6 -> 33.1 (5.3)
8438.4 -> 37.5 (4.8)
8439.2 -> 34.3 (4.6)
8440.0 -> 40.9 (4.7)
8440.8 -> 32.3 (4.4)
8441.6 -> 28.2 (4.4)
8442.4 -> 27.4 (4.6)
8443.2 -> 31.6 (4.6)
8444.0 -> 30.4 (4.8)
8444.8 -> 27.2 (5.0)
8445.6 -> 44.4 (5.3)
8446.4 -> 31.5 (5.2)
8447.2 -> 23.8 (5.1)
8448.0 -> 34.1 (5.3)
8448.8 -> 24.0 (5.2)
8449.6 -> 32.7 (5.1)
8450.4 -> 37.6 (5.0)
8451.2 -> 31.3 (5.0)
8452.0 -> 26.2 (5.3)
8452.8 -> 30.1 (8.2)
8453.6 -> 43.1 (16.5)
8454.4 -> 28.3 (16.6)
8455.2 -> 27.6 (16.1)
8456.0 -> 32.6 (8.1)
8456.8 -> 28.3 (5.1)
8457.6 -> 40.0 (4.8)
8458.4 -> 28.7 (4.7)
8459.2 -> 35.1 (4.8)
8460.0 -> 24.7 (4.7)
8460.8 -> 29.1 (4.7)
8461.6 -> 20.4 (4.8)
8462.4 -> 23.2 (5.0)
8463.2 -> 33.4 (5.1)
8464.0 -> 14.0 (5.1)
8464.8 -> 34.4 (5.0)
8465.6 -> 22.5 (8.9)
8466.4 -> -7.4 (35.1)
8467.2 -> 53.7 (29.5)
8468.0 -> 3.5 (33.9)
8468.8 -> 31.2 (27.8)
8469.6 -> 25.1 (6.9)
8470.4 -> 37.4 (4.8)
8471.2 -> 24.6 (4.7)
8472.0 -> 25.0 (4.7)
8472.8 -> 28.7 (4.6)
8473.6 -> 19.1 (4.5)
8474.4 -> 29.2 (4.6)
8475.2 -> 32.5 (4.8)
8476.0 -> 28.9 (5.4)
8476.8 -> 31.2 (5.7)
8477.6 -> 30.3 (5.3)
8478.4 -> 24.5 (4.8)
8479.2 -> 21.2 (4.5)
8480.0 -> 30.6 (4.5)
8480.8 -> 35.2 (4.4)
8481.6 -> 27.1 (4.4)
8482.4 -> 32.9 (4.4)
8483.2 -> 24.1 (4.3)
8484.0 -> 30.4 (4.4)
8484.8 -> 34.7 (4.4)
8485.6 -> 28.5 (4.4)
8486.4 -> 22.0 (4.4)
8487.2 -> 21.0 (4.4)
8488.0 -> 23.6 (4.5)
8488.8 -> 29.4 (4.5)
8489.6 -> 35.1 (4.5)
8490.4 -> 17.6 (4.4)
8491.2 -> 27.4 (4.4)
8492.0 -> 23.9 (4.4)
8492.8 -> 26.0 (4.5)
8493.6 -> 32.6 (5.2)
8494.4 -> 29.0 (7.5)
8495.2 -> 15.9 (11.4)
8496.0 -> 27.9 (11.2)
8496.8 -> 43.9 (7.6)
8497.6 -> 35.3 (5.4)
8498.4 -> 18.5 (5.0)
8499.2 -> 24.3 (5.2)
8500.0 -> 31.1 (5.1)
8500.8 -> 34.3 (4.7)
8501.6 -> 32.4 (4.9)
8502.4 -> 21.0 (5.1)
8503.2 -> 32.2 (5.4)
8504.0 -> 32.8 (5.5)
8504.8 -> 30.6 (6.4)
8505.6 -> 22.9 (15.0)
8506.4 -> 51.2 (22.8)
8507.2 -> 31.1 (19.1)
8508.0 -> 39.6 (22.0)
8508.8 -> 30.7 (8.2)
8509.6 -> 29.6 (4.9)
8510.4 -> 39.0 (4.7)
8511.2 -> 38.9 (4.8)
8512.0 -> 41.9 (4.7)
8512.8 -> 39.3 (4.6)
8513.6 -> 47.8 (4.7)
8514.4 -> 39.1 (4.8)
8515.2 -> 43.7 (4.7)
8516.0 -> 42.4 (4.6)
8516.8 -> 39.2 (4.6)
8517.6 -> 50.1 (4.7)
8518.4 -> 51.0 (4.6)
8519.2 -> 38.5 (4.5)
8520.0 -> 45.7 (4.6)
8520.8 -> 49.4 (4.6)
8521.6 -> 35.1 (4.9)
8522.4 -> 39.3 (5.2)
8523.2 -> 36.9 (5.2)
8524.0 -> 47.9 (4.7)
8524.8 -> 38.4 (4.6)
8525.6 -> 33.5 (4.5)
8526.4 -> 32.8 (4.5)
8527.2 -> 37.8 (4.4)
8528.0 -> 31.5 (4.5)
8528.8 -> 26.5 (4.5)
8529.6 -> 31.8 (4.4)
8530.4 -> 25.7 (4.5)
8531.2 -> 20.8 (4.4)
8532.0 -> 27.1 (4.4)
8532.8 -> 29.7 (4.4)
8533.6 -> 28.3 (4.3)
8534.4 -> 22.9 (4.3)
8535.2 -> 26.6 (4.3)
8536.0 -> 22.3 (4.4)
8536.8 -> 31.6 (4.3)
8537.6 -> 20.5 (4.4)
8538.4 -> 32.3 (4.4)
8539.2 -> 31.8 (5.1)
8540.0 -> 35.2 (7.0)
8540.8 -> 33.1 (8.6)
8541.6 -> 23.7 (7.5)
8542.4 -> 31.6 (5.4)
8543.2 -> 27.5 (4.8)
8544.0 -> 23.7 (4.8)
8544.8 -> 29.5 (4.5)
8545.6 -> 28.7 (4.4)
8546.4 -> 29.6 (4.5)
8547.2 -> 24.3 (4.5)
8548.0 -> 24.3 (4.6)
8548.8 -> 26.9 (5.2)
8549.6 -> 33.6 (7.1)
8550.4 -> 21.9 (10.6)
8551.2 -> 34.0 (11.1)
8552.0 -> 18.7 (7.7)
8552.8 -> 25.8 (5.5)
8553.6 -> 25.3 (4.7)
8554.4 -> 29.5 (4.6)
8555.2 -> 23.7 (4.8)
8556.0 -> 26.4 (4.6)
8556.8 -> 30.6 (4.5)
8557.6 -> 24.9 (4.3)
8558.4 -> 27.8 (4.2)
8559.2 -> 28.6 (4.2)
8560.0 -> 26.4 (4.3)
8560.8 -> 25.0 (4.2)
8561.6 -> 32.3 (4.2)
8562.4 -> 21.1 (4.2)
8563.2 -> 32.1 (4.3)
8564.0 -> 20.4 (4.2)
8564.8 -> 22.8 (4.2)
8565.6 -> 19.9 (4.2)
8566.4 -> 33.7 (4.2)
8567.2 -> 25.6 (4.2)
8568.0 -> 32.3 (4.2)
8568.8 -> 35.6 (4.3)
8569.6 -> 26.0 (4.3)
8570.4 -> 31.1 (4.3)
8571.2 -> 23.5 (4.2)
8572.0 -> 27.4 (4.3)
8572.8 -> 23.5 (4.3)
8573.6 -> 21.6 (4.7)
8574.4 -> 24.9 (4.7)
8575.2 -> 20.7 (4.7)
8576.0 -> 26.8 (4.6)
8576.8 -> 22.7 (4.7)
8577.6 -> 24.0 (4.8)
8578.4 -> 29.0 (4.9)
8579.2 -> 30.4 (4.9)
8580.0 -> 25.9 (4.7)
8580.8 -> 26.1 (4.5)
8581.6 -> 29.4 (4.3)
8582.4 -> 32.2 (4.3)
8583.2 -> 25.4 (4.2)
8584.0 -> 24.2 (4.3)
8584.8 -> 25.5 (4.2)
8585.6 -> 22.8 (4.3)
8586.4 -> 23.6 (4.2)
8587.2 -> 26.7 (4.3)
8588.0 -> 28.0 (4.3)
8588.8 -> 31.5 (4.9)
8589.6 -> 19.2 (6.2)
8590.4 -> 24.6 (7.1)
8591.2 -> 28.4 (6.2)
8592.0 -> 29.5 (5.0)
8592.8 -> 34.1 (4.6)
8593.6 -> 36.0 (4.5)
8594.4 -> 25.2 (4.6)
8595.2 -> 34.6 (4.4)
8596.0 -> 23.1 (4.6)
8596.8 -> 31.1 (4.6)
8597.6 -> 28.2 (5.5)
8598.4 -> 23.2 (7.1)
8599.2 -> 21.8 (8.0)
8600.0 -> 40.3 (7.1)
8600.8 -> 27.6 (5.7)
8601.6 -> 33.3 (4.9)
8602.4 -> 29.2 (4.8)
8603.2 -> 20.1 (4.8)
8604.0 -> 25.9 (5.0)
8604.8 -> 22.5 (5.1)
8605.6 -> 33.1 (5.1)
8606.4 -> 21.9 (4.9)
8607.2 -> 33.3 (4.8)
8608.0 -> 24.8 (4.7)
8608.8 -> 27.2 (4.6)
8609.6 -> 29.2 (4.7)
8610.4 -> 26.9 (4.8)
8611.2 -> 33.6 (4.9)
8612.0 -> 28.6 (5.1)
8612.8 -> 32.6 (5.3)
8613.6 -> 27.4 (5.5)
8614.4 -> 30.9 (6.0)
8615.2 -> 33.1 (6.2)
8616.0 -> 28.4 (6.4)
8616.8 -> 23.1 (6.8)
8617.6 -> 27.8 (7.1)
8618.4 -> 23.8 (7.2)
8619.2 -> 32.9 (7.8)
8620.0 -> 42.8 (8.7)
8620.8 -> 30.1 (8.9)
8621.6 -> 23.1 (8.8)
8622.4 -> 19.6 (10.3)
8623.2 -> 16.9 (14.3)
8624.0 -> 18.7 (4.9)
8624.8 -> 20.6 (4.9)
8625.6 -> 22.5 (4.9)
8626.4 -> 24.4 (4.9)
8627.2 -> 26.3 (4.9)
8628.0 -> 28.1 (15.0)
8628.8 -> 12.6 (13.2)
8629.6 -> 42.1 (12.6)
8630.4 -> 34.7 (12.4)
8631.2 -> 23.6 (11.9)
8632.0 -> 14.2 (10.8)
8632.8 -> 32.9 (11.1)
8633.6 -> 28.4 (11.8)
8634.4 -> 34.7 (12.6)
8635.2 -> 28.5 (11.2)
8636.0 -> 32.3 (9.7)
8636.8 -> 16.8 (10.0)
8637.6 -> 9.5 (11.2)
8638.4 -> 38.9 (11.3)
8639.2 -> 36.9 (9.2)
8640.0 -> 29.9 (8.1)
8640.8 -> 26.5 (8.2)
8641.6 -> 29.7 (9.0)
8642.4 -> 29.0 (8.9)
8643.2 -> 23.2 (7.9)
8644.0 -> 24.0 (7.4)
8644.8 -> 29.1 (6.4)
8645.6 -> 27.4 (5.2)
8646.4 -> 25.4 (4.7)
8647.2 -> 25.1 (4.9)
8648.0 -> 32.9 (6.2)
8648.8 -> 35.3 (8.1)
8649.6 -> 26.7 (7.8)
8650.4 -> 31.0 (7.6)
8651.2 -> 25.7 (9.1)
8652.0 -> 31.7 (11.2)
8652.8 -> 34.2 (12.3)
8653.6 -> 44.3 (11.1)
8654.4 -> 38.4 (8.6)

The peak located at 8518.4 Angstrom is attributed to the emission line [O III] 5007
